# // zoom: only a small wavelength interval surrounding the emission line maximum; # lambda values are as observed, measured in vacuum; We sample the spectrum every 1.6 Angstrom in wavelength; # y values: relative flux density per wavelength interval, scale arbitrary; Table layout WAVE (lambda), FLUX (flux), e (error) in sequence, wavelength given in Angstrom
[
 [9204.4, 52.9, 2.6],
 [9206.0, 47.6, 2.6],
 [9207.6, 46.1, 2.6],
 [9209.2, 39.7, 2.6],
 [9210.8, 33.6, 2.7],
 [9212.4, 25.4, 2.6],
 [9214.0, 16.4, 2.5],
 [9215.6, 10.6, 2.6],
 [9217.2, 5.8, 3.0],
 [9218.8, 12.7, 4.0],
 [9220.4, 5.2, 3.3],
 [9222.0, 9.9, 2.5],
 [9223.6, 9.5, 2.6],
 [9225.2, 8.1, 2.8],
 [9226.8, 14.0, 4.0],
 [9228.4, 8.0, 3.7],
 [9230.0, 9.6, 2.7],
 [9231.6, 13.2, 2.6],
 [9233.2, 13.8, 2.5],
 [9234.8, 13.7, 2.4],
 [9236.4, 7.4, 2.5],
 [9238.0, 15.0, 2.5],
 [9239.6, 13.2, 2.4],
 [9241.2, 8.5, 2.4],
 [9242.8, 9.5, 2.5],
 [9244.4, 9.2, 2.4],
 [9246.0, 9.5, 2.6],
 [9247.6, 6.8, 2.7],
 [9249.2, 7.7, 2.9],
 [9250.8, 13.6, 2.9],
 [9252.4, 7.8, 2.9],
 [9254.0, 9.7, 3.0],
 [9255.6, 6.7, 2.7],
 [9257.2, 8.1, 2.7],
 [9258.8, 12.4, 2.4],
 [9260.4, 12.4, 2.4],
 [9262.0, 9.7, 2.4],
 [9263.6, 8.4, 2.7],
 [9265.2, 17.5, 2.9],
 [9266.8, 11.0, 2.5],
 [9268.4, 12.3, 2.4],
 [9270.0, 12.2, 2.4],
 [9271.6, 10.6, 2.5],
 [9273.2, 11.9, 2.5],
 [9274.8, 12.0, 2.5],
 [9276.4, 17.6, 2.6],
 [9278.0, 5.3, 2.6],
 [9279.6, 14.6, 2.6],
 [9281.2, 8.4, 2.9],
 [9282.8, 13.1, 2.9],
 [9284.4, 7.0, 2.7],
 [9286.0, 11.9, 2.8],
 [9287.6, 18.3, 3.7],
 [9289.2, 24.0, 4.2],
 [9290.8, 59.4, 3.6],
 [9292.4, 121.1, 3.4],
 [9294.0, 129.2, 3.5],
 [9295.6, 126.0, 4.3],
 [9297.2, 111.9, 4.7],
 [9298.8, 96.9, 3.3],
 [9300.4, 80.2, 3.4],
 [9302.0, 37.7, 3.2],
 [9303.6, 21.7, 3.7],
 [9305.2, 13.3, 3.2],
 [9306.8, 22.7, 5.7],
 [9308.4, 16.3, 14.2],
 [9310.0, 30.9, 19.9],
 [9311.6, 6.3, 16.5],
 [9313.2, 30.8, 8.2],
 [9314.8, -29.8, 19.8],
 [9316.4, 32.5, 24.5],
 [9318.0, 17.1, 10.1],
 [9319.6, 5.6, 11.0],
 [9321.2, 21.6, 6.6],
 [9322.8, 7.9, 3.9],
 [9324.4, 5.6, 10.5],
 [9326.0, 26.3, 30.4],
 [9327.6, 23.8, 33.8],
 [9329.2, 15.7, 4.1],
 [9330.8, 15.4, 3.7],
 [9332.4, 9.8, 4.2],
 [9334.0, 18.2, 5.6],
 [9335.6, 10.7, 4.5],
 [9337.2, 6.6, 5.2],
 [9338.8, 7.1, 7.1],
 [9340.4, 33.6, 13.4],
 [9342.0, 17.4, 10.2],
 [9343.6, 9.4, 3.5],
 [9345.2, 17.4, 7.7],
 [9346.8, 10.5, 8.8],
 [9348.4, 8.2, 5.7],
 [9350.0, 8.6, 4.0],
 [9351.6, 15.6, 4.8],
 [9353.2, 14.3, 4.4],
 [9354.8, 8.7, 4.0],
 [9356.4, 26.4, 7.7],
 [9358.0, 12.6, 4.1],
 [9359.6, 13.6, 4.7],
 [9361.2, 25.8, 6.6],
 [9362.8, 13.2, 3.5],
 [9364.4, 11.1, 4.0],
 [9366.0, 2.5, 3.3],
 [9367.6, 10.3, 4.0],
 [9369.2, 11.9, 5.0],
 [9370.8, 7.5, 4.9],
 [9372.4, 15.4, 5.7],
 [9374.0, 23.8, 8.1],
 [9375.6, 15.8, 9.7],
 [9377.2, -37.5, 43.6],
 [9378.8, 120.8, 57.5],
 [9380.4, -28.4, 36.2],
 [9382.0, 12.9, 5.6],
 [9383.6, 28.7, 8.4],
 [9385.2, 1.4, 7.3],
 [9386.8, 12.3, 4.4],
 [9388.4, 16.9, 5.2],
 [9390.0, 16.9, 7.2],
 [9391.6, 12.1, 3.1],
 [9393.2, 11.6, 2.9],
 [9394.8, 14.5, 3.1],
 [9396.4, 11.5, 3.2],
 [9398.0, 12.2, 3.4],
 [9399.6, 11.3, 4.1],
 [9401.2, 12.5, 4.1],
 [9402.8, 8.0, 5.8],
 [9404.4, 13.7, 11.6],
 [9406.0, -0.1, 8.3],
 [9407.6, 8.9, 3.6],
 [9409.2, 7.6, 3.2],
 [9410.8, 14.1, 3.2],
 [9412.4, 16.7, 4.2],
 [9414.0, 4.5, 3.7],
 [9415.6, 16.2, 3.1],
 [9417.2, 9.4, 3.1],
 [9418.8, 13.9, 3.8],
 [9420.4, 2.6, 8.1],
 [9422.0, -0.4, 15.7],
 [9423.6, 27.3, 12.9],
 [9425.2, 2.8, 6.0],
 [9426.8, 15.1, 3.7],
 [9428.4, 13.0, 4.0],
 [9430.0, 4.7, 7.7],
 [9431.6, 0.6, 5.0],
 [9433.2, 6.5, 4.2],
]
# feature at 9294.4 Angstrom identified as [O III]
